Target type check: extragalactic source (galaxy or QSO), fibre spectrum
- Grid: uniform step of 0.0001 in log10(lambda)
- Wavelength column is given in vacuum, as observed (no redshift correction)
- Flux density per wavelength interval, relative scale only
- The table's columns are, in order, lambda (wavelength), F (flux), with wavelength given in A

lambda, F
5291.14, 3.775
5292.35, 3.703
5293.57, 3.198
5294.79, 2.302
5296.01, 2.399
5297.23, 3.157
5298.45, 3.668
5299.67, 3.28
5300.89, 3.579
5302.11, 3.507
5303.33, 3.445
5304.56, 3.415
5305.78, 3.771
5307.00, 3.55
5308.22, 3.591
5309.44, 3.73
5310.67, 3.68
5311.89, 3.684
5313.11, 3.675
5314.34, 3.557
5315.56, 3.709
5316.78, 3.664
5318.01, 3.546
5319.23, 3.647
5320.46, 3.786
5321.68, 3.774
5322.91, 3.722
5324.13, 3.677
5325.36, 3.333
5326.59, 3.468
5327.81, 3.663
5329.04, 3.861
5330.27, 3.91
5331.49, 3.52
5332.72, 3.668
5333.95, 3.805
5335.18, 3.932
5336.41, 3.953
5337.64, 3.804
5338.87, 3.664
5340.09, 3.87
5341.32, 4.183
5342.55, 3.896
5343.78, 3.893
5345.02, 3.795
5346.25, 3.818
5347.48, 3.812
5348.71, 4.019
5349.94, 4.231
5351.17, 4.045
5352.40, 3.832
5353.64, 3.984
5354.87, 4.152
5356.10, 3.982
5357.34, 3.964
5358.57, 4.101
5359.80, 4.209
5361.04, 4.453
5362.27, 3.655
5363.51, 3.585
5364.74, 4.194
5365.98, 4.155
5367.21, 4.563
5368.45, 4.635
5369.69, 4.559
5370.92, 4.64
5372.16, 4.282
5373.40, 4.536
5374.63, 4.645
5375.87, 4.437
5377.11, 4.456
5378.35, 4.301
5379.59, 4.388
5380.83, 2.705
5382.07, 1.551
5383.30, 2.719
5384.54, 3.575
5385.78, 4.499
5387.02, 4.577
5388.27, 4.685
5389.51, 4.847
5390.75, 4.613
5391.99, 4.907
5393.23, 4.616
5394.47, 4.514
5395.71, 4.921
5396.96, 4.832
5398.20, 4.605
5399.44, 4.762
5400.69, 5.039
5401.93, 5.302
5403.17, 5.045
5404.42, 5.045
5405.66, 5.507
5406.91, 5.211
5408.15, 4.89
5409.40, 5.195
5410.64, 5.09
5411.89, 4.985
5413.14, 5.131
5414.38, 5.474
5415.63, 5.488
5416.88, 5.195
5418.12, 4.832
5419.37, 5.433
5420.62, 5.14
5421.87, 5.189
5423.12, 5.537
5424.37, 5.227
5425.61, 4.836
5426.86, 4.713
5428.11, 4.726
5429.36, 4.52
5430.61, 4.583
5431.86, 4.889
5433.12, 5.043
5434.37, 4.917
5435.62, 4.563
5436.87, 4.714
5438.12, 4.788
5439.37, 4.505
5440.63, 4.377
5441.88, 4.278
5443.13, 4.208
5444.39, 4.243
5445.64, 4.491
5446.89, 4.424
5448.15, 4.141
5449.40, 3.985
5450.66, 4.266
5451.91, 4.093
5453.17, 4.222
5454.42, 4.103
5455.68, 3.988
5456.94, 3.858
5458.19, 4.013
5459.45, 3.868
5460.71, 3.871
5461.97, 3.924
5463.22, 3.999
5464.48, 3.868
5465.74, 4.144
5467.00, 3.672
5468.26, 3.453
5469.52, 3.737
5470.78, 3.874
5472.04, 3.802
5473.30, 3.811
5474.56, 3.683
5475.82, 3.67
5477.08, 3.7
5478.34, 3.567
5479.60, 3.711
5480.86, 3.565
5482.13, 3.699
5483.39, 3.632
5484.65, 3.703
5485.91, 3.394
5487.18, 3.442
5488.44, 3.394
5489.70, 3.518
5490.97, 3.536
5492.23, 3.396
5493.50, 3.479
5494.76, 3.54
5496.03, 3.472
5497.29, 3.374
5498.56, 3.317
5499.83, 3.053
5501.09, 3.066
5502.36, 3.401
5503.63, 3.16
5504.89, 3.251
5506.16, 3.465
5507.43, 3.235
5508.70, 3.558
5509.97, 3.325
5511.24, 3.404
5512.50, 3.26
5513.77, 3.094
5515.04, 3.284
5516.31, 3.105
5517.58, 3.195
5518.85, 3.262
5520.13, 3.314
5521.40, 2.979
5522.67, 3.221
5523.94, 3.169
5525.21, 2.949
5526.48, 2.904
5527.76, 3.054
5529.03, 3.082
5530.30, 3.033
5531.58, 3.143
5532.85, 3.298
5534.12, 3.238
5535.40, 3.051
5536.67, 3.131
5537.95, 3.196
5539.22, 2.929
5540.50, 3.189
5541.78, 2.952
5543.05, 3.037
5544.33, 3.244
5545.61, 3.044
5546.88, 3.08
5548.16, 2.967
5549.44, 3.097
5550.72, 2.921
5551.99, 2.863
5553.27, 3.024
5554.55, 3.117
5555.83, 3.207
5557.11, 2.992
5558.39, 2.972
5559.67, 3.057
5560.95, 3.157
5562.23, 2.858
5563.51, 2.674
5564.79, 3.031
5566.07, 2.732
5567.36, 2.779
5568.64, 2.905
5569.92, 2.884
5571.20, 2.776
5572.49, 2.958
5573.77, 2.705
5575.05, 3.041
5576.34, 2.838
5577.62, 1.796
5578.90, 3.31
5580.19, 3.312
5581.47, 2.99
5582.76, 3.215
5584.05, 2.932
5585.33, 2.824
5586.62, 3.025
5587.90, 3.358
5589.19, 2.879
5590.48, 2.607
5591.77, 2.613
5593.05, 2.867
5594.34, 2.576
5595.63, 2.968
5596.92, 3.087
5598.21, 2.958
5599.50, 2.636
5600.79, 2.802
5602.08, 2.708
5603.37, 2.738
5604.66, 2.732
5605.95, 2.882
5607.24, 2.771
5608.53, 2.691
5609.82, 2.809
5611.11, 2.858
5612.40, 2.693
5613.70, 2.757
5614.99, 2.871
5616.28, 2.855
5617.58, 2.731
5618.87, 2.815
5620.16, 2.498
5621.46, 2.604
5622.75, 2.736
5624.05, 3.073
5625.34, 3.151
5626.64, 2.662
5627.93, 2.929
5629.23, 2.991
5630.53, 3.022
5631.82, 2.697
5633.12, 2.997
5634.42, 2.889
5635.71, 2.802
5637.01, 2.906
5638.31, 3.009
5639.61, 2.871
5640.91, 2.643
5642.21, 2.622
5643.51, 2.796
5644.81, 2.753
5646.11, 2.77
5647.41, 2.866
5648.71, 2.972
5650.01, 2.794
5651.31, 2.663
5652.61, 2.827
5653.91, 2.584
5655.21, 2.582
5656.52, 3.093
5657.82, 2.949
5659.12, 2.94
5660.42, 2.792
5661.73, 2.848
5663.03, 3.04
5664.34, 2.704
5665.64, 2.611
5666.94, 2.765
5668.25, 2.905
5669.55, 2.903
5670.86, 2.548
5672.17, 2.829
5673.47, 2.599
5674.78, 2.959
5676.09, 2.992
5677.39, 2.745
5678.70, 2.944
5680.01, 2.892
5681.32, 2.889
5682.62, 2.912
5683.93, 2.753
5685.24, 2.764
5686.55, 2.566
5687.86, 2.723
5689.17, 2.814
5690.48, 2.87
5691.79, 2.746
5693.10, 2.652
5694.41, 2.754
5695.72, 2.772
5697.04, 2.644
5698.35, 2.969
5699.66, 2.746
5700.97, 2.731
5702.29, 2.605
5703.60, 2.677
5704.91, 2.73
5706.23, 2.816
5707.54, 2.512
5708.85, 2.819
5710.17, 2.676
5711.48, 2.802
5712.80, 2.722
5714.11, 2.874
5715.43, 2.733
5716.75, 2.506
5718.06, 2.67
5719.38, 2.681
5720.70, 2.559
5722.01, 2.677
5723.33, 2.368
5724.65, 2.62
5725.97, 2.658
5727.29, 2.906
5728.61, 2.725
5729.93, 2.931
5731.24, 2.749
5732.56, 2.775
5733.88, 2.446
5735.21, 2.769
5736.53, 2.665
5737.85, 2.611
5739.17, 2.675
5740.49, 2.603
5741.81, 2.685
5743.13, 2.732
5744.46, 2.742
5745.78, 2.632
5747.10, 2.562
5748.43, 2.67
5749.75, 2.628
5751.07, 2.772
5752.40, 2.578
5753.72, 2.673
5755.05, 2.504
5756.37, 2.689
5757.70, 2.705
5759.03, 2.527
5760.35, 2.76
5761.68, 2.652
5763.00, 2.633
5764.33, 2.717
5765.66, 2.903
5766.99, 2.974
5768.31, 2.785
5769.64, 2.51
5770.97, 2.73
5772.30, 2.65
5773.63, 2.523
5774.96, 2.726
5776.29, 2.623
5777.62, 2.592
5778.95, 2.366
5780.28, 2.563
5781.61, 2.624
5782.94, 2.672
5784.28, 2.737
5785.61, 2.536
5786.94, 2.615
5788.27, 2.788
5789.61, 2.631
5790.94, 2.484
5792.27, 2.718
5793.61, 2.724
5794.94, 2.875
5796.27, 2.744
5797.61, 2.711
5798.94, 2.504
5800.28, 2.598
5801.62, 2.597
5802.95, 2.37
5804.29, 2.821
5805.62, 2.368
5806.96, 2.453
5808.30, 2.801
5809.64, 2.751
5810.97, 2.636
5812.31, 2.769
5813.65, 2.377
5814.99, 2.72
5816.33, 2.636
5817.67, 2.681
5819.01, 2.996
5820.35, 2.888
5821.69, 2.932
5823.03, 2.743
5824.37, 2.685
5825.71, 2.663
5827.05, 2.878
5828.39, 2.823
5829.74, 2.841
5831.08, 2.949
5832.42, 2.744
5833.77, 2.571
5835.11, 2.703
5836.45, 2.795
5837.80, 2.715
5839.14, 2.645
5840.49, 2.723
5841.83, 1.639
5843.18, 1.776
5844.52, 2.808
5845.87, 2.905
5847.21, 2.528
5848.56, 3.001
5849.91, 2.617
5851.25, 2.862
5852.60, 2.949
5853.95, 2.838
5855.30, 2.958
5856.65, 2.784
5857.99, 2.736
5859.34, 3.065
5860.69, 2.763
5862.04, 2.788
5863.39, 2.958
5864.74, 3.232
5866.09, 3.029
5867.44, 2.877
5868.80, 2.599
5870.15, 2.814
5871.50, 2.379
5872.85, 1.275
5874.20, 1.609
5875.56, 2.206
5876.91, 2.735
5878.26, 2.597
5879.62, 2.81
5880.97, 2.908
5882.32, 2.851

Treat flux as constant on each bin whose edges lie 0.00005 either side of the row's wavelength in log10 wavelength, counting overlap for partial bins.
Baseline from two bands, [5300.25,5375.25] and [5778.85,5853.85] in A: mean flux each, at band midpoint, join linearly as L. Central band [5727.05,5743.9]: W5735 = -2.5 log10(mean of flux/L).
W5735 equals 0.06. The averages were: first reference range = 3.89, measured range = 2.71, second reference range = 2.67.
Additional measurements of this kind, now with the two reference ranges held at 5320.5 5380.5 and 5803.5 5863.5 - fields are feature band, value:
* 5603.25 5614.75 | 0.194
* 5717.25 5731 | 0.125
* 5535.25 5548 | 0.138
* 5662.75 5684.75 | 0.118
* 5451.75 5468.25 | -0.064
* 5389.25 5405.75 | -0.247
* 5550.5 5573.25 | 0.173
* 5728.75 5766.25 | 0.103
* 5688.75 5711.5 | 0.125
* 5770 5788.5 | 0.096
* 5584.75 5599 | 0.167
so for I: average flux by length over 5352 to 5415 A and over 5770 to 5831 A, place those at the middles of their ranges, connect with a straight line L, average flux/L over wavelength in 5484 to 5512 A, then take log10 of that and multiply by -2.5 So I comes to 0.17 mag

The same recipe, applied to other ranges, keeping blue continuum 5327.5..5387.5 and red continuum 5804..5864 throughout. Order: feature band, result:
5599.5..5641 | 0.16 mag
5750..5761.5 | 0.11 mag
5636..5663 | 0.14 mag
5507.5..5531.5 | 0.12 mag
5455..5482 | -0.03 mag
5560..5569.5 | 0.19 mag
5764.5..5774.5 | 0.06 mag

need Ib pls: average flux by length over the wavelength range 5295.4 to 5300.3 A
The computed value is 3.13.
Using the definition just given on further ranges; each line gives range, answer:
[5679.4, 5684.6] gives 2.86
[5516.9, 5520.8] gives 3.25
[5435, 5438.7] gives 4.69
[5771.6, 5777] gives 2.63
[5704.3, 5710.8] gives 2.71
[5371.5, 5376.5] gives 4.47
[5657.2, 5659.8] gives 2.95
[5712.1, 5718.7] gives 2.7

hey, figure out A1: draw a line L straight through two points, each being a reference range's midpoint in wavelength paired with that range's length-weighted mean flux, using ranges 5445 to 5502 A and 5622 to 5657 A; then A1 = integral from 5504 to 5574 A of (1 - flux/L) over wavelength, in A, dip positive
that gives 6.3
